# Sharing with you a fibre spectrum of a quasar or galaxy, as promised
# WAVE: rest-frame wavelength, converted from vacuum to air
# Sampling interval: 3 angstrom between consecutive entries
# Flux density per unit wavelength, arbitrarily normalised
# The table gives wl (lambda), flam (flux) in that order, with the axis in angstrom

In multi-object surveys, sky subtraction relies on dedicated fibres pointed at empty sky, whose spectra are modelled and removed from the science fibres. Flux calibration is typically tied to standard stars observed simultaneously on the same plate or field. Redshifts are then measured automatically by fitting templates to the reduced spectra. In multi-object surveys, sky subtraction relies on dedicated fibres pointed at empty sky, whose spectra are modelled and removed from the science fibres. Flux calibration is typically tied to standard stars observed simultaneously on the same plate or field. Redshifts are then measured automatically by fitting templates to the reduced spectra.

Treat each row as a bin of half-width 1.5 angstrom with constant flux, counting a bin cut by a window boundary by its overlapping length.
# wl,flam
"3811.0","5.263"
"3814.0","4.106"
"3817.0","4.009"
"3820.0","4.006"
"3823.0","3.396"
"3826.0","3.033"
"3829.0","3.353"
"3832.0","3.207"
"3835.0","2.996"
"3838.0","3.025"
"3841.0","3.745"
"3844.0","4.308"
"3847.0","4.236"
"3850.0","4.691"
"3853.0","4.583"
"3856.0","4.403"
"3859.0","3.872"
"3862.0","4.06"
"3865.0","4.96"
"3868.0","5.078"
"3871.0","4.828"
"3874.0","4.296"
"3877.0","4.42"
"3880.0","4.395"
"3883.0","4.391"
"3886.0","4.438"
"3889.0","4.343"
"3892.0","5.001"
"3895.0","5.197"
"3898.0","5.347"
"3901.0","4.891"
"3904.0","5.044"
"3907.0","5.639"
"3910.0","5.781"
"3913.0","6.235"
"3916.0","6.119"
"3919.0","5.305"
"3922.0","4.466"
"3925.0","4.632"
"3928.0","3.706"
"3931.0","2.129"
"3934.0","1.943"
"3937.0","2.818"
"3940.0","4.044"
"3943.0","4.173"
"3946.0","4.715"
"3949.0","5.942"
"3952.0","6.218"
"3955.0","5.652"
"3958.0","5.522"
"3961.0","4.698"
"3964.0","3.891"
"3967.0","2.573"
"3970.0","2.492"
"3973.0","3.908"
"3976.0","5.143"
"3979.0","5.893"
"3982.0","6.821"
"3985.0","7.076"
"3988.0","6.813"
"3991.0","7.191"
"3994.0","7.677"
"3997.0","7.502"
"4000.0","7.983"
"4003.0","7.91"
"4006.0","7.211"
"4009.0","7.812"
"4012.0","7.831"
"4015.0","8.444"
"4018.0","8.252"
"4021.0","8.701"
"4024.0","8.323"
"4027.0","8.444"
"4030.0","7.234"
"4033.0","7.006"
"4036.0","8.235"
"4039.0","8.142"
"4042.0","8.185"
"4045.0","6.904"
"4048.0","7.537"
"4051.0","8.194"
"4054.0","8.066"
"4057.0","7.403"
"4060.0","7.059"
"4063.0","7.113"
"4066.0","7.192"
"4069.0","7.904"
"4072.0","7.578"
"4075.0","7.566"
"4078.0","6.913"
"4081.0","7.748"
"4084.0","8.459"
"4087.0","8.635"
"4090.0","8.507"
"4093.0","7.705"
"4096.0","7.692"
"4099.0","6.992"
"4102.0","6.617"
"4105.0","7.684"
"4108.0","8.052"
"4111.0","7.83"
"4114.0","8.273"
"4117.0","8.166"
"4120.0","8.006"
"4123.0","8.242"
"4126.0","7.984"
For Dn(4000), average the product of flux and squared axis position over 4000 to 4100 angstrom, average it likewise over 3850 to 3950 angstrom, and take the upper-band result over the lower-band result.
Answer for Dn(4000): 1.84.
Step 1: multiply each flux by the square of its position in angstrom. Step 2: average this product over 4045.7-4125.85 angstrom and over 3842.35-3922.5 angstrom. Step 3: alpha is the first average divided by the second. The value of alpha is 1.77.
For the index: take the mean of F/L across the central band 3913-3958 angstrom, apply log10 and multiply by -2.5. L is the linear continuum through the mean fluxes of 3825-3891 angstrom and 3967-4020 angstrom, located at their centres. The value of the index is 0.24 mag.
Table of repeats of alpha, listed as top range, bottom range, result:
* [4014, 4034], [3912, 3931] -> 1.77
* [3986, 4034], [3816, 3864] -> 2.22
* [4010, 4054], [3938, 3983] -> 1.74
